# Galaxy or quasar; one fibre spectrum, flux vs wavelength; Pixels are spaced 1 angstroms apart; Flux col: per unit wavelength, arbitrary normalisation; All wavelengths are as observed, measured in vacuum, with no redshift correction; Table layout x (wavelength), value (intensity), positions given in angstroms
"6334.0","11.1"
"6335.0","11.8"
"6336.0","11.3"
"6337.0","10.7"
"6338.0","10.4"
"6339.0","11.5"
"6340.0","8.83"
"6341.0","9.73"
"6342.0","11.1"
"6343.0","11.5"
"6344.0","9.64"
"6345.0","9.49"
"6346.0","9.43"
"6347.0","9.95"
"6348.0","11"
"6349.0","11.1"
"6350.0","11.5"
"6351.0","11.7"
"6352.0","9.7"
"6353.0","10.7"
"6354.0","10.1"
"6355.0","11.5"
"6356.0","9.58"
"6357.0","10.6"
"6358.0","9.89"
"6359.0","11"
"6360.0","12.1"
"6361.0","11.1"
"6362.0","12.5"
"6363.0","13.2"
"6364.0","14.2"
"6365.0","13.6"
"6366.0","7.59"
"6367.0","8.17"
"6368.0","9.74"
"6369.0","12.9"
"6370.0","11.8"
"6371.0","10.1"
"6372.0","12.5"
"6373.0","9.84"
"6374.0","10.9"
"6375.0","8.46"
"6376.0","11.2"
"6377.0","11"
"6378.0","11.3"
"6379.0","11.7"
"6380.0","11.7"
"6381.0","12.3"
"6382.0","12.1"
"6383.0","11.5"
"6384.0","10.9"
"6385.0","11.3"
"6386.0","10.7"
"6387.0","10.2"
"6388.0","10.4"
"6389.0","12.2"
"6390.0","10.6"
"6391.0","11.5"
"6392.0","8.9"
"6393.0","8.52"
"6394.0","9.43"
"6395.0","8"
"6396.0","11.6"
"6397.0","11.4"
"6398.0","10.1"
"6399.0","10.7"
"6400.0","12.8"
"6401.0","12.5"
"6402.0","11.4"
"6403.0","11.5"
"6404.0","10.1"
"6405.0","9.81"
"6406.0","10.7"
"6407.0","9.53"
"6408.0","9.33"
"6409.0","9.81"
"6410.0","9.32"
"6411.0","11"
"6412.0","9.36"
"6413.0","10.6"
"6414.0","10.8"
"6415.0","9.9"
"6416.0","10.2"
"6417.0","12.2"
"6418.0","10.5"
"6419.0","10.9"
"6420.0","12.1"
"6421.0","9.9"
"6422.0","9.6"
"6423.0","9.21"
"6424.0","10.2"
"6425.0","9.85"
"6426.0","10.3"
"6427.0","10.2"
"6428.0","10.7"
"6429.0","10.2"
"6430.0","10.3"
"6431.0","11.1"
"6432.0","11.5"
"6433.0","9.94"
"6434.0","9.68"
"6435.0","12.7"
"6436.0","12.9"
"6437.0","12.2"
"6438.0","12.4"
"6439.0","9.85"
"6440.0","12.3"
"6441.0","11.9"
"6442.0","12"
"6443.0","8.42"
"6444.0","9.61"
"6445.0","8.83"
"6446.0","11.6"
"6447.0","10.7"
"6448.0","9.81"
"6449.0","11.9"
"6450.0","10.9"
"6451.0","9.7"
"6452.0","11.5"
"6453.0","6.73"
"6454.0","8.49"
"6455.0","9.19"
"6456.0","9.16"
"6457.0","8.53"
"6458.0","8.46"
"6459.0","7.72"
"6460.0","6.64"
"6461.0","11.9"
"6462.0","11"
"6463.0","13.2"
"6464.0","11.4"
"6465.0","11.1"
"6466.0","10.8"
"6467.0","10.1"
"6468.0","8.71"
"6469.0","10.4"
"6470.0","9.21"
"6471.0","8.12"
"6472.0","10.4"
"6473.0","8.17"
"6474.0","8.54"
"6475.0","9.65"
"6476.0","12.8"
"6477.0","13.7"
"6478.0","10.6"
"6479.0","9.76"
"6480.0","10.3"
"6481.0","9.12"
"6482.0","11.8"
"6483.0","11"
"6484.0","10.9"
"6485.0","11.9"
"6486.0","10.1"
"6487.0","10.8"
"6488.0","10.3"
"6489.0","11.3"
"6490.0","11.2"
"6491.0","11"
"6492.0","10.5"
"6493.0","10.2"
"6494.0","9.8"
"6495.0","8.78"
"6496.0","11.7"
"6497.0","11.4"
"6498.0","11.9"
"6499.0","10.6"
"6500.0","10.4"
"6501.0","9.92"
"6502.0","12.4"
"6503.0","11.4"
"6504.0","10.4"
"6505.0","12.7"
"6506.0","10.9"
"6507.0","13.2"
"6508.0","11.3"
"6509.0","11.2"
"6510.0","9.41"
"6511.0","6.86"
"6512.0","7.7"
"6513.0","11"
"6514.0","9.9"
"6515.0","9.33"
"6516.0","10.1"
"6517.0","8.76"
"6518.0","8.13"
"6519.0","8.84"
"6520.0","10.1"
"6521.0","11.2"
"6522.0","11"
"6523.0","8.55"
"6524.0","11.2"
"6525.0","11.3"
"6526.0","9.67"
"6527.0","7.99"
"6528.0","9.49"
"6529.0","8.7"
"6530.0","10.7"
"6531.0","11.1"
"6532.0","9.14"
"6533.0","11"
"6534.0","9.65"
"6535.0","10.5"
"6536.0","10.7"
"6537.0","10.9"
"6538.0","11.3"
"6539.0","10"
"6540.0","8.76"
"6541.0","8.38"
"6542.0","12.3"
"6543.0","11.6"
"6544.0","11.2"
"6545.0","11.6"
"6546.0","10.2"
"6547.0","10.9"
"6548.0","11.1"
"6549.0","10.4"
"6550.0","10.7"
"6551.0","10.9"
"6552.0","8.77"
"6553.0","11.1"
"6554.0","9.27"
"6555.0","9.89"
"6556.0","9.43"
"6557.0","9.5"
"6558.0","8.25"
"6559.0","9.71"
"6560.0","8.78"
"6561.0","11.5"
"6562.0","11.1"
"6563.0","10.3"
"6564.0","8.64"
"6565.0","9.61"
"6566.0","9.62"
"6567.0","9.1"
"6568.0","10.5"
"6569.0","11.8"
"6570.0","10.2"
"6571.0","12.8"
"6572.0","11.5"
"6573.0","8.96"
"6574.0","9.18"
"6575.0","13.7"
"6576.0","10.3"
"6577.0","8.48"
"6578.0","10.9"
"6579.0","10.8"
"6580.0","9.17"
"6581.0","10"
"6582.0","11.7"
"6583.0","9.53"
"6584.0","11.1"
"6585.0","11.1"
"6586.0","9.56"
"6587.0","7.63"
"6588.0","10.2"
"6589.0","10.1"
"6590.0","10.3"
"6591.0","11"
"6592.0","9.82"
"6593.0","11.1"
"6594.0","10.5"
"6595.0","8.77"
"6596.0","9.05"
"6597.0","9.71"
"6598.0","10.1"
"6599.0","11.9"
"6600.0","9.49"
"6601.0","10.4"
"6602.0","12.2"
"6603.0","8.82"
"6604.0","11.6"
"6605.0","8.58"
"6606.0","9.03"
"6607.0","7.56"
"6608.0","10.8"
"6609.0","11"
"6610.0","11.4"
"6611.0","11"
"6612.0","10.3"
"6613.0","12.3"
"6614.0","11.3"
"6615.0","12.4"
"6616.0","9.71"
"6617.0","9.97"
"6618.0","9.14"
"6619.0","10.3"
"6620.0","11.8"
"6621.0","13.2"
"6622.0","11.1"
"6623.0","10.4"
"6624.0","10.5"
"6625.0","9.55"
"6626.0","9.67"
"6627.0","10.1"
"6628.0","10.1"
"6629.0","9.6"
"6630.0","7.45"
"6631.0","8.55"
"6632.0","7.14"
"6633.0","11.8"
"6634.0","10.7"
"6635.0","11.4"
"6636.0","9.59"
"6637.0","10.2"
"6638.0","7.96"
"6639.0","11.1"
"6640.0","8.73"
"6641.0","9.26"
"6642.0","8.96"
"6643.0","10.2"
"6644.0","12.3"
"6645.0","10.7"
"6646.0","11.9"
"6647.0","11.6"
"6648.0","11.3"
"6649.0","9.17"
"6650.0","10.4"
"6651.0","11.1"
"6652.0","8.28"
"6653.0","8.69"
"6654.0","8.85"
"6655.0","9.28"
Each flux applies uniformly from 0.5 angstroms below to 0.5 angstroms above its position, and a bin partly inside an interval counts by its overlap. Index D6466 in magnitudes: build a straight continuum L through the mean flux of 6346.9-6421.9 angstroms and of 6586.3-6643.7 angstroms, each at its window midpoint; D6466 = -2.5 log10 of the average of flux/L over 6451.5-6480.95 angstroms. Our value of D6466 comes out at 0.07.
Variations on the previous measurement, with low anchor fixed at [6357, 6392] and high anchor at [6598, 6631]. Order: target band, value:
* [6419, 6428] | 0.076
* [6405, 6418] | 0.082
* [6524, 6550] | 0.026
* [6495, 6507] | -0.049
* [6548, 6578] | 0.038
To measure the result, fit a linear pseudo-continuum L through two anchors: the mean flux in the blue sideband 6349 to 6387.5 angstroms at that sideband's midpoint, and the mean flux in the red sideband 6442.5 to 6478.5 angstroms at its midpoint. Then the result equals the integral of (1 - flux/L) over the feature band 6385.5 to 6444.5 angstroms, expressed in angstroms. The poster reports -0.63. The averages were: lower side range 11.1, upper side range 9.94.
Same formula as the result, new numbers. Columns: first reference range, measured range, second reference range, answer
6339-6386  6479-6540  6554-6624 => 0.9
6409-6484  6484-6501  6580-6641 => -0.7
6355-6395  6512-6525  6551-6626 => 0.8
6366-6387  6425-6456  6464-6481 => -0.4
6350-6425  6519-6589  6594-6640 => 0.8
